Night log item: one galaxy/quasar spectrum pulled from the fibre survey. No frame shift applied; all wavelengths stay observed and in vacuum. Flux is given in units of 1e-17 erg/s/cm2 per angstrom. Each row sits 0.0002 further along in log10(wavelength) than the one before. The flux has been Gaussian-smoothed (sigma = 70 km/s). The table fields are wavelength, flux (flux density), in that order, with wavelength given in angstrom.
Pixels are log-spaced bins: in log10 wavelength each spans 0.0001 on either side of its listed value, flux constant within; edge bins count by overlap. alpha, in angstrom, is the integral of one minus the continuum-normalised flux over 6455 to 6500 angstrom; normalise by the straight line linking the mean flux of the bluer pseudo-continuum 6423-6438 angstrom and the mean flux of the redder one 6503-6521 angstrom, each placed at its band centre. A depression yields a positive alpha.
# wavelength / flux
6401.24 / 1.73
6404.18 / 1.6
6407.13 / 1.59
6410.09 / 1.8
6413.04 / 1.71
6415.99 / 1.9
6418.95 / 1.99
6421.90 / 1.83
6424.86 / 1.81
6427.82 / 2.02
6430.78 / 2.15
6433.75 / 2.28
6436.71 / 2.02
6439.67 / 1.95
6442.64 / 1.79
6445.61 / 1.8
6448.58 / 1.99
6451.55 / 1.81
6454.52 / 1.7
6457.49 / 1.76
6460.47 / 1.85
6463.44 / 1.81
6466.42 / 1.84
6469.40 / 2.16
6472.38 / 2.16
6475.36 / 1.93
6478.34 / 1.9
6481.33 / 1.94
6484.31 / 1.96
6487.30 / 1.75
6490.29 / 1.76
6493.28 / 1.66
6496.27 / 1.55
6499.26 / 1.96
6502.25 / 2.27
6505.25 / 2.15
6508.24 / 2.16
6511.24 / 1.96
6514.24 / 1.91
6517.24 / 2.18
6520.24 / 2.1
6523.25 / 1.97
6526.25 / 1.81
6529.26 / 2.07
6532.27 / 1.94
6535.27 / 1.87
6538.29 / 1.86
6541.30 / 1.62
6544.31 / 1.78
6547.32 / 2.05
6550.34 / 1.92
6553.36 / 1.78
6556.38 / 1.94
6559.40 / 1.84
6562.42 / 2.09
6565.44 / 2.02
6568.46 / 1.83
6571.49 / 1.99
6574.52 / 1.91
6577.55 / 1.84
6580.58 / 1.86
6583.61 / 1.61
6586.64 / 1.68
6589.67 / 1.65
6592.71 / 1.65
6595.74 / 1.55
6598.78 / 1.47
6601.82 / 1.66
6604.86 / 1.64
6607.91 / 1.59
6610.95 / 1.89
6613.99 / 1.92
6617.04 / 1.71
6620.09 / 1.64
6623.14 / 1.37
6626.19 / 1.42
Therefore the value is 4.5 angstrom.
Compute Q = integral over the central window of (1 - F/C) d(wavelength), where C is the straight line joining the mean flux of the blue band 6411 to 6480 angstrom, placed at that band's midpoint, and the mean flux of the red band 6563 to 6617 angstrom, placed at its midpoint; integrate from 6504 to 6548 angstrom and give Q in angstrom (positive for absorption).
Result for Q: -3.1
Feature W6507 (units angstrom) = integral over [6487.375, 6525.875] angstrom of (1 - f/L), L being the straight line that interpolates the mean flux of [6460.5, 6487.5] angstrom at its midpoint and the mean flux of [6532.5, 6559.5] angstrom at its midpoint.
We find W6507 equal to -1.1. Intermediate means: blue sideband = 1.94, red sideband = 1.86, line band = 1.96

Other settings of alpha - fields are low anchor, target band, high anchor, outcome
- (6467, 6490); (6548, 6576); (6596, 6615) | -2.4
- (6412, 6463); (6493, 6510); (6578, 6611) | -1.7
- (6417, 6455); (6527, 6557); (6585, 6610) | -2.6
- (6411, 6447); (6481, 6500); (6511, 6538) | 1.7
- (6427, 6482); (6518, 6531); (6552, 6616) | -1.0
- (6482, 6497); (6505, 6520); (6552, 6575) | -2.1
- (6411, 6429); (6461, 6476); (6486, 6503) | -1.2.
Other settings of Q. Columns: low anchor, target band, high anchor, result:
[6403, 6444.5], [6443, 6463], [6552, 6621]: 0.6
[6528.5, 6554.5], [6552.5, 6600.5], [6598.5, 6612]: -1.0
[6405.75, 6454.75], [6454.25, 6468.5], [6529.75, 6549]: 0.5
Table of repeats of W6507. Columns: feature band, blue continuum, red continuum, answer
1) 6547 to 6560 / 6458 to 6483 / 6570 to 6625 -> -0.8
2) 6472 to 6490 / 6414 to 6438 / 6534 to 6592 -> 0.2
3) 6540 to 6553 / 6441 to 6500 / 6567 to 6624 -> -0.5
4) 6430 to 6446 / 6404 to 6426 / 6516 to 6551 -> -1.7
